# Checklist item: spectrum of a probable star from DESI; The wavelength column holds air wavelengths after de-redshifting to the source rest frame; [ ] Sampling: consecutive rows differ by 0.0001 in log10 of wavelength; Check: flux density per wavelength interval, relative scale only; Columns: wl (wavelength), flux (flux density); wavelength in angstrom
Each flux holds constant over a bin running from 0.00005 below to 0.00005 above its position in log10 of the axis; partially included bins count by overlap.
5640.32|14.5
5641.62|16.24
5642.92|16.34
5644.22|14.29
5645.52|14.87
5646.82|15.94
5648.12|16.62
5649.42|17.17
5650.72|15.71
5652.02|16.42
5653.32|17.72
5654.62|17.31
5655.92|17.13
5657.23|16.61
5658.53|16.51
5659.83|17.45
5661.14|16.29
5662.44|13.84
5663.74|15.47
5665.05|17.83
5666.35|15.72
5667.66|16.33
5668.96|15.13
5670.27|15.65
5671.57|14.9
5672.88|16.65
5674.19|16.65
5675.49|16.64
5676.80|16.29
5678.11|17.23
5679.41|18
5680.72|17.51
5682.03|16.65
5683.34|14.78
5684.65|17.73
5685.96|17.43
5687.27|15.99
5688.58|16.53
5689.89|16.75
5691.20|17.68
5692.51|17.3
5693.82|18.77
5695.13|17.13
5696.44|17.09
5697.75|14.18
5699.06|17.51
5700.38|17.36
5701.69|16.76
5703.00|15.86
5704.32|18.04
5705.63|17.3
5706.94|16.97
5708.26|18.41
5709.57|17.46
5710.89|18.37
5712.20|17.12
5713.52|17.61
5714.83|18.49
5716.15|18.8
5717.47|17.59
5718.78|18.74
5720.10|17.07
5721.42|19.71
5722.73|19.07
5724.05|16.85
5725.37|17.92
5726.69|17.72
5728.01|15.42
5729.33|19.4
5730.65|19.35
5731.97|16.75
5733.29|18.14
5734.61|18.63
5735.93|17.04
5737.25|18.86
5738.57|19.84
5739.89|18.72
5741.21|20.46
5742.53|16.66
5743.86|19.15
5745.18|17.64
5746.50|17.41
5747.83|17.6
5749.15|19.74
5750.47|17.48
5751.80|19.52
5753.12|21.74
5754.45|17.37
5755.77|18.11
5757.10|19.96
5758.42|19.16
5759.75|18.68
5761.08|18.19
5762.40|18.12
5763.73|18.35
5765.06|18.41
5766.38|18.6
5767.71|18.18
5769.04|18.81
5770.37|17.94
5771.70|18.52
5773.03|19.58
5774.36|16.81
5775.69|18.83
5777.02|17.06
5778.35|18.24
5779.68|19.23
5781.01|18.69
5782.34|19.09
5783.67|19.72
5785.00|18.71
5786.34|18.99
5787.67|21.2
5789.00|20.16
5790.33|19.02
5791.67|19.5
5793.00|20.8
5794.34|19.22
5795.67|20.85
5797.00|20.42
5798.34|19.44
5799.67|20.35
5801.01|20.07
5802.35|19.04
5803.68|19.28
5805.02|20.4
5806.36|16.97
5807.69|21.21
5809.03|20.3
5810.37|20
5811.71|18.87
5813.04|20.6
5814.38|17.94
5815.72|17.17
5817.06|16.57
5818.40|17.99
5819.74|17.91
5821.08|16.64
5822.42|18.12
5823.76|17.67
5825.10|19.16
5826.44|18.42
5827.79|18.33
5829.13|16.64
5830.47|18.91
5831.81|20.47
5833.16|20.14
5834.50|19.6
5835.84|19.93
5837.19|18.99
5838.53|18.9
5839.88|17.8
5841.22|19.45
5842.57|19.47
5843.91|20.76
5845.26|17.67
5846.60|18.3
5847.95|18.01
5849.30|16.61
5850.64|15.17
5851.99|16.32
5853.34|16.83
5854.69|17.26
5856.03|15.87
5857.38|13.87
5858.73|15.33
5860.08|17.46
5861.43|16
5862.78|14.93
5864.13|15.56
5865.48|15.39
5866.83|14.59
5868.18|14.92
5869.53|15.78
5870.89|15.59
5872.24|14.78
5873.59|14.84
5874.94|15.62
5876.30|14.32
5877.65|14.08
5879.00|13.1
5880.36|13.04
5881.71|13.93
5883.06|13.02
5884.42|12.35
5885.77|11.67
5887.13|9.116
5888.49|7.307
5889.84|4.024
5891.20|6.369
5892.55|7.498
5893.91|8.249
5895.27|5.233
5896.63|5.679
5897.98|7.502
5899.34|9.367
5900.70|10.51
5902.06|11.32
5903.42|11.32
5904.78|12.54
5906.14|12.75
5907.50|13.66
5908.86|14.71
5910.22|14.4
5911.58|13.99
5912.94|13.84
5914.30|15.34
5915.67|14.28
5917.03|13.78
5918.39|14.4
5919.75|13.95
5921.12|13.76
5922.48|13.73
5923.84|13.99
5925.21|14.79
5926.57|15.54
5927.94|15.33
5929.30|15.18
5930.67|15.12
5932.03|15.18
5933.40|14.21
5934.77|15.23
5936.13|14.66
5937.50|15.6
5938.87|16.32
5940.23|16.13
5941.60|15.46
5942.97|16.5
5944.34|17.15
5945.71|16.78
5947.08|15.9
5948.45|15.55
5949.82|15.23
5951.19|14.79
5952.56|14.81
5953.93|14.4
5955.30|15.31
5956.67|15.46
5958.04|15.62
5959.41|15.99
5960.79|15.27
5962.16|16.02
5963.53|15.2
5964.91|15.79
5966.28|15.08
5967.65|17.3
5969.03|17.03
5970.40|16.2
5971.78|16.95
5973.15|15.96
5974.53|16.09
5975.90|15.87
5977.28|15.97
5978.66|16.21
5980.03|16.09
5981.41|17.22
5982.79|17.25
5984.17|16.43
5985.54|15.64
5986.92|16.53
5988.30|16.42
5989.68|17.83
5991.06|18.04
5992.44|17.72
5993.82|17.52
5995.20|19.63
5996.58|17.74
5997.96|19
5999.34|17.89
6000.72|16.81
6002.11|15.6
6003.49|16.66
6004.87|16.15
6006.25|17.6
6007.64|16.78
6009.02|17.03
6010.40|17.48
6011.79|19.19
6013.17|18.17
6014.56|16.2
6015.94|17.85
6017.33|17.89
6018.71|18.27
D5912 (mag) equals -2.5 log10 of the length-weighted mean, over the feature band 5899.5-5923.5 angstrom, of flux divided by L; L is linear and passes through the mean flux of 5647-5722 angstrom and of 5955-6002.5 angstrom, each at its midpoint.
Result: 0.24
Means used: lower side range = 16.9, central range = 13.4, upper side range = 16.6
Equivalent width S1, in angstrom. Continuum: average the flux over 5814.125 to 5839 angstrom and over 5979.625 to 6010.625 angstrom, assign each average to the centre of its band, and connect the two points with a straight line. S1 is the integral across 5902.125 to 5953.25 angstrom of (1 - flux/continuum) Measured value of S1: 8.53 angstrom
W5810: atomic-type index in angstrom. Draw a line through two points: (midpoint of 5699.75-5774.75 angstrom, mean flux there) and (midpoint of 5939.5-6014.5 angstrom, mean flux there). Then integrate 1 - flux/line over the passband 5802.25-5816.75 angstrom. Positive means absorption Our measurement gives -1.2 angstrom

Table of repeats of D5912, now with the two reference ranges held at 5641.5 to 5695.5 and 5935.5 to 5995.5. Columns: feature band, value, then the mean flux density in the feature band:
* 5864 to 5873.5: 0.08 mag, 15.2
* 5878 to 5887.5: 0.29 mag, 12.5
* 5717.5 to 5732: -0.10 mag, 18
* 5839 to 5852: -0.11 mag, 18.1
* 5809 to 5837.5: -0.14 mag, 18.6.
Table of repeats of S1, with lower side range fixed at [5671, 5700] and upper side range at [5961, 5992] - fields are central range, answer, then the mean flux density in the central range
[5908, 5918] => 1.3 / 14.3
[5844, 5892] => 6.5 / 14.3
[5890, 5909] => 8.1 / 9.47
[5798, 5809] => -2.0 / 19.6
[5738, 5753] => -1.8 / 18.7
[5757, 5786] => -3.3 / 18.6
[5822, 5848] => -3.5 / 18.9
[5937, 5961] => 1.1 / 15.7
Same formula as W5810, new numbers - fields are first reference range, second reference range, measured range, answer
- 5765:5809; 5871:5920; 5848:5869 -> -2.2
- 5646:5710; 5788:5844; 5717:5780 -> -1.6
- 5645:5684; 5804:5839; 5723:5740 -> -0.6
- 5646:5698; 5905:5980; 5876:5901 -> 9.3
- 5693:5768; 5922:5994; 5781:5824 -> -4.5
